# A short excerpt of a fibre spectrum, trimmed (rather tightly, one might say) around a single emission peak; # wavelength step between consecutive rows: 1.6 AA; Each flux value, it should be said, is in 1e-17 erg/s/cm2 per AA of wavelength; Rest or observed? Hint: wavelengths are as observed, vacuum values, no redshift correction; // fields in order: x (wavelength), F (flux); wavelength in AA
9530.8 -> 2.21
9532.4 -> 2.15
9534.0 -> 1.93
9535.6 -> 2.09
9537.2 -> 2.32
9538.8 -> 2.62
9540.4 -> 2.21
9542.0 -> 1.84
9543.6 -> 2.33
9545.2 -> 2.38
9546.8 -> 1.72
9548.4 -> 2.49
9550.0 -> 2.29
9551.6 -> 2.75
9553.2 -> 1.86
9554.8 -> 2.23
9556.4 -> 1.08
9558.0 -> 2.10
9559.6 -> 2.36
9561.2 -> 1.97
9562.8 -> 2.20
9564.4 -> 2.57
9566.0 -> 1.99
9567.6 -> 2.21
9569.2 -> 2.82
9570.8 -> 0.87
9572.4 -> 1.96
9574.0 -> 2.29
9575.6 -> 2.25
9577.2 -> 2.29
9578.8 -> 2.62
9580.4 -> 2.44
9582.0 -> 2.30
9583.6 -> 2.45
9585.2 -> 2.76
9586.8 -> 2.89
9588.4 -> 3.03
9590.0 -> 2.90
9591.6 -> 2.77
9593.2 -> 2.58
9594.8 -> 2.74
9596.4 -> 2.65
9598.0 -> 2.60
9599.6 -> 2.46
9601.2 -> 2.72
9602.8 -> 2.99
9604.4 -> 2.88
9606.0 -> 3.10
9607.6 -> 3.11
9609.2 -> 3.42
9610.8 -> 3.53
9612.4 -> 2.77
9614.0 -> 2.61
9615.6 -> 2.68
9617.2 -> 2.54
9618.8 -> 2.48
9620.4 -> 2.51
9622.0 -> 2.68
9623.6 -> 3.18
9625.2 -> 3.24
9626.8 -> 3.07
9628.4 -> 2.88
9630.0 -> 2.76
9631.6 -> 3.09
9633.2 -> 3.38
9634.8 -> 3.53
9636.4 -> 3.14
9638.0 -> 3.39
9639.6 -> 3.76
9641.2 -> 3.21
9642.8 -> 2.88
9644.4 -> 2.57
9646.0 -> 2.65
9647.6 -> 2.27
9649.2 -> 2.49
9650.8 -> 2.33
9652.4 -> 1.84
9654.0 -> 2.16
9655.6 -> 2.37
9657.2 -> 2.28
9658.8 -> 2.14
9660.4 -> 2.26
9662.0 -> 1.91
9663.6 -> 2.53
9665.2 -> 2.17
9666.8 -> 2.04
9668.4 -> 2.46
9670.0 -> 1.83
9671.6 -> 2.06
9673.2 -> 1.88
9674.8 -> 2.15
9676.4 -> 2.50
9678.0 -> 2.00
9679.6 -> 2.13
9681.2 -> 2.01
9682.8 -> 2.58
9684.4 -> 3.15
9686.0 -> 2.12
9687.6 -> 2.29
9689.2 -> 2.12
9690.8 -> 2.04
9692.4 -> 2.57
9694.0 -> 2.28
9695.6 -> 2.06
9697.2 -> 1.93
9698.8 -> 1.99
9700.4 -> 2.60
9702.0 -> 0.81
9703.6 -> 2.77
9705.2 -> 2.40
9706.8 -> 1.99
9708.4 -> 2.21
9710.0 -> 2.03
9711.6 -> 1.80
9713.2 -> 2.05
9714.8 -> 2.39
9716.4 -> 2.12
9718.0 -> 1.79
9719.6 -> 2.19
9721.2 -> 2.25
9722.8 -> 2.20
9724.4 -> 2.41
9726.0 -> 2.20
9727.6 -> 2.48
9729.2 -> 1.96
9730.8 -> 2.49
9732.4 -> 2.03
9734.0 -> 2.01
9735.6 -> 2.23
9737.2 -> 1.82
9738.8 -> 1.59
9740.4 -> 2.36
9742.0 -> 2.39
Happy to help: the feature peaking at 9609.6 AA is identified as H-alpha 6563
